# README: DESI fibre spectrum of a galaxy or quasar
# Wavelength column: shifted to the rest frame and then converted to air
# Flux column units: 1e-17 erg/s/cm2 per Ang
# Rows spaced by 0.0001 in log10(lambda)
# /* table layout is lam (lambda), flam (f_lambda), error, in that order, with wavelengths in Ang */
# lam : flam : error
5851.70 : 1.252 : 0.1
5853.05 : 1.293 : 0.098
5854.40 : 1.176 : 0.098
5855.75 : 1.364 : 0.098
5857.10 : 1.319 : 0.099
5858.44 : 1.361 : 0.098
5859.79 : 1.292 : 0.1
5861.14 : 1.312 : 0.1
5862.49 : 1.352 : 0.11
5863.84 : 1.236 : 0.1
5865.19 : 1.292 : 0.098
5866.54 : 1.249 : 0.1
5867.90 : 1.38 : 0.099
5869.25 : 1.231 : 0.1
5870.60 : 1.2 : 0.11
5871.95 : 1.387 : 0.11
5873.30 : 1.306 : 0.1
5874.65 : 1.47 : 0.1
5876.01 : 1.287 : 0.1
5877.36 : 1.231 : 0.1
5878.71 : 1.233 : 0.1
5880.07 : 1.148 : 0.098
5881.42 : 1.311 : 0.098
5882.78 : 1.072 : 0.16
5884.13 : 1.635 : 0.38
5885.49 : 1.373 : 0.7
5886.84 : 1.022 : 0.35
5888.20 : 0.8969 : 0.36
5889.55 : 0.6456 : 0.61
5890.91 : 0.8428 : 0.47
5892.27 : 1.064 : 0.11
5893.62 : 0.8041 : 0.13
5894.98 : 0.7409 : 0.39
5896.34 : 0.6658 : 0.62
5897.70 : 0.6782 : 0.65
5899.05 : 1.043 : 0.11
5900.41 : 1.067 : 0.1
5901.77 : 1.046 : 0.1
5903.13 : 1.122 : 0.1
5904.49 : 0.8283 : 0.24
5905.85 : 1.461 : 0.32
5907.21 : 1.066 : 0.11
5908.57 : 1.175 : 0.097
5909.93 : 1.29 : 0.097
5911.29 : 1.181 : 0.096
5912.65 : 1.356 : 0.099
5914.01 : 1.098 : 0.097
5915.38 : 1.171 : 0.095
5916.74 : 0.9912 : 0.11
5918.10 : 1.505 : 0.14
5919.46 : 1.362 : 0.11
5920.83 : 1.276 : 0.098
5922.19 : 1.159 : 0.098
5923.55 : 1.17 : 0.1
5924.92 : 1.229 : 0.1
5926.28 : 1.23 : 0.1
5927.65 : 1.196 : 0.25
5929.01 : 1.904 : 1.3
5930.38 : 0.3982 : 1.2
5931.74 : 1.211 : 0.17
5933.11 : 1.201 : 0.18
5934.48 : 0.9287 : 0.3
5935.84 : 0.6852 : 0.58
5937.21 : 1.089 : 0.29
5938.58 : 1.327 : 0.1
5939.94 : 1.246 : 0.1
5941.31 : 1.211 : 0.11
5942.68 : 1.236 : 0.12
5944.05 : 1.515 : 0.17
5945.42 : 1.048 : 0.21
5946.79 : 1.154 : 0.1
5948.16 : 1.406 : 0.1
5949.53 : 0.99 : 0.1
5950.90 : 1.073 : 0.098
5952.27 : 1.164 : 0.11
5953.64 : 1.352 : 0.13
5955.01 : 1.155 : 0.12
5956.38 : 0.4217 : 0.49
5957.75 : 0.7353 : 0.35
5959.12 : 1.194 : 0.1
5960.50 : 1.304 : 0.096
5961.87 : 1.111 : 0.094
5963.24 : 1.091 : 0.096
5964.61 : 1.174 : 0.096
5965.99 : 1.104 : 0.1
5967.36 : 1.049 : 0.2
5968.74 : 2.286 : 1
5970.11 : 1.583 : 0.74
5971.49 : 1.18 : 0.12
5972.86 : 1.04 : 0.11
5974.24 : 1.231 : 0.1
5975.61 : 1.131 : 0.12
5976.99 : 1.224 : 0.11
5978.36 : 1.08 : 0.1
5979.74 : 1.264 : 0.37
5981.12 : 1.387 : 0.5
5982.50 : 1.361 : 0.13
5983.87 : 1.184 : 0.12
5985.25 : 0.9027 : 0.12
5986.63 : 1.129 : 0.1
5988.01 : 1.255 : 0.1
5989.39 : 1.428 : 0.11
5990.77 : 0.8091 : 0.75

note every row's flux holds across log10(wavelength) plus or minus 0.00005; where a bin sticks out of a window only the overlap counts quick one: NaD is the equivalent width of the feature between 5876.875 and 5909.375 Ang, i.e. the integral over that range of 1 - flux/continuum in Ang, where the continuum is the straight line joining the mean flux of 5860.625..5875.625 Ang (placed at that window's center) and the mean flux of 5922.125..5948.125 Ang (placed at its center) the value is 5.42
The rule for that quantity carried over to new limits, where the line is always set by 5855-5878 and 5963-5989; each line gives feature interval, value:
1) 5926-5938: 1.7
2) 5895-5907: 2.9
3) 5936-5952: 1.0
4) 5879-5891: 1.6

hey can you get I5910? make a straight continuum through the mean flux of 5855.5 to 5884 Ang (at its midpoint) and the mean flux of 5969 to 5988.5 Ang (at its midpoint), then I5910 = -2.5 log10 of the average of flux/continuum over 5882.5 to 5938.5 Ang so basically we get 0.16 mag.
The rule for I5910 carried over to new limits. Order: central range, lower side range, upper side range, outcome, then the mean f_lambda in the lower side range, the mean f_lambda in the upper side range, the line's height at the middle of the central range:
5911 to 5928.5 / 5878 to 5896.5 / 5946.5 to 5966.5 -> -0.16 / 1.04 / 1.09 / 1.07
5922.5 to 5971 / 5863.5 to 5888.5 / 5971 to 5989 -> 0.03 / 1.27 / 1.19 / 1.21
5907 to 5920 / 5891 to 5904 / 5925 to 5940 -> -0.21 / 0.91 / 1.13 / 1.01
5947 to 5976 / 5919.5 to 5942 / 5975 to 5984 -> 0.03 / 1.16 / 1.24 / 1.21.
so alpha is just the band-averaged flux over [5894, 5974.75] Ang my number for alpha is 1.15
